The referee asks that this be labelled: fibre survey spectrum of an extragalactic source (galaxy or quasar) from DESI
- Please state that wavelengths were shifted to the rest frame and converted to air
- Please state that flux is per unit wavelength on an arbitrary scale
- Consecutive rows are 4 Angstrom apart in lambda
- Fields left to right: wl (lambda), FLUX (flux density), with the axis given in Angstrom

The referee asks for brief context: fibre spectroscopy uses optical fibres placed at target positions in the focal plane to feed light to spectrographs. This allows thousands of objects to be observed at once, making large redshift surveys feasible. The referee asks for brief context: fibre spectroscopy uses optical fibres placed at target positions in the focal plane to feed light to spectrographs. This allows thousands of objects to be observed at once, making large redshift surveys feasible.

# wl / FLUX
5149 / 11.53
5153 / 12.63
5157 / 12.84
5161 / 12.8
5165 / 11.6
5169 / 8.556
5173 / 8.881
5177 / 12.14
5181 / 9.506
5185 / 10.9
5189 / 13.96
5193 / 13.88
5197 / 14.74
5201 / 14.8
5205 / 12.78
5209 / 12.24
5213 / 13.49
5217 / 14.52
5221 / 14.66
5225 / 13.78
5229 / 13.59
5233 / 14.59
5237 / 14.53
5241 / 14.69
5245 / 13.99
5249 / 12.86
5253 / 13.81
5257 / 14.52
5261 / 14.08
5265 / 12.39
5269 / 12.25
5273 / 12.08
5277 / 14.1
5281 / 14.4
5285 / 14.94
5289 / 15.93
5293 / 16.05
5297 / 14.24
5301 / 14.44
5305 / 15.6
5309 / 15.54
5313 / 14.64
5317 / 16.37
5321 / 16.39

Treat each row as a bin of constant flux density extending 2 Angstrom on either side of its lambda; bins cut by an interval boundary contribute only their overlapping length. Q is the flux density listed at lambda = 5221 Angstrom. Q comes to 14.66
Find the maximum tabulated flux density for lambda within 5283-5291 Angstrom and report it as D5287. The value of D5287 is 15.93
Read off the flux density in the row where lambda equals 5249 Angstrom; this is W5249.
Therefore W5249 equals 12.86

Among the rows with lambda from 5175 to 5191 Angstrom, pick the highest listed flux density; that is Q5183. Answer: 13.96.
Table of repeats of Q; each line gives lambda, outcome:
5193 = 13.88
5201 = 14.8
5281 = 14.4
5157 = 12.84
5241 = 14.69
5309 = 15.54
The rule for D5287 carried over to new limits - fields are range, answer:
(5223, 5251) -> 14.69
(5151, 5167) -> 12.84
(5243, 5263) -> 14.52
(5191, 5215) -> 14.8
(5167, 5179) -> 12.14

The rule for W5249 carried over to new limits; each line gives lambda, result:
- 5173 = 8.881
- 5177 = 12.14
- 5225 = 13.78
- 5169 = 8.556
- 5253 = 13.81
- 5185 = 10.9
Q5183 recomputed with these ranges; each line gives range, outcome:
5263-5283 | 14.4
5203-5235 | 14.66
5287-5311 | 16.05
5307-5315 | 15.54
